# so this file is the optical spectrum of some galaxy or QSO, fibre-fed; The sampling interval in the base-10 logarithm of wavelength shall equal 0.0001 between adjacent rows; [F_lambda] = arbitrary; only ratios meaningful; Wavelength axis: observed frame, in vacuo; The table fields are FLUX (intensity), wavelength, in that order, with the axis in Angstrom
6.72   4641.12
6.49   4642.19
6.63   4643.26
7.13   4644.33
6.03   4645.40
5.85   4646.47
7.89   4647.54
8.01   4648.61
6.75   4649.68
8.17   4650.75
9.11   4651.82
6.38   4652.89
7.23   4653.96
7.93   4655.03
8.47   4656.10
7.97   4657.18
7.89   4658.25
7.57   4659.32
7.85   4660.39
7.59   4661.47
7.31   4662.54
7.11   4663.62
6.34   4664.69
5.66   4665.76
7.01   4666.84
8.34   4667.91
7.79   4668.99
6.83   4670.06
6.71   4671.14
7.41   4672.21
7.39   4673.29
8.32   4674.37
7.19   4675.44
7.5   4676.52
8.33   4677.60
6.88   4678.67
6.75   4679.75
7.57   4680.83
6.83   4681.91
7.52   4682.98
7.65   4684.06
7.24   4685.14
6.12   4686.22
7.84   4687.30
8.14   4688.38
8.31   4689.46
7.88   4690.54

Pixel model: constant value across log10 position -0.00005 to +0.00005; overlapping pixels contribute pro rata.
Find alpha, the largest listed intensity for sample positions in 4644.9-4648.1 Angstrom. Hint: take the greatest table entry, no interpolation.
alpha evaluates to 7.89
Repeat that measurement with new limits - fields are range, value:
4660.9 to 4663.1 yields 7.59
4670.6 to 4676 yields 8.32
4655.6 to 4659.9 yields 8.47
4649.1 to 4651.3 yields 8.17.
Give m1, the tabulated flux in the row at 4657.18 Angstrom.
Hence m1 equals 7.97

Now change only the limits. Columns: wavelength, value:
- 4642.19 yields 6.49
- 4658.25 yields 7.89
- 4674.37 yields 8.32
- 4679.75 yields 6.75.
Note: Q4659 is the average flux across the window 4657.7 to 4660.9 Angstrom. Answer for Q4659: 7.79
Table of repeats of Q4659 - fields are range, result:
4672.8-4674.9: 7.85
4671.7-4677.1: 7.56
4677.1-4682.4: 7.27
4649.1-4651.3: 7.49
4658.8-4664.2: 7.47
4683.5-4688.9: 7.39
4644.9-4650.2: 6.91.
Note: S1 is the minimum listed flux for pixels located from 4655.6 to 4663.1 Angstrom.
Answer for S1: 7.31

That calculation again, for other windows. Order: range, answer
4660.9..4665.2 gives 6.34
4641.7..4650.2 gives 5.85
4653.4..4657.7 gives 7.23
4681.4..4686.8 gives 6.12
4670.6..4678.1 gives 6.71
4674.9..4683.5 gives 6.75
